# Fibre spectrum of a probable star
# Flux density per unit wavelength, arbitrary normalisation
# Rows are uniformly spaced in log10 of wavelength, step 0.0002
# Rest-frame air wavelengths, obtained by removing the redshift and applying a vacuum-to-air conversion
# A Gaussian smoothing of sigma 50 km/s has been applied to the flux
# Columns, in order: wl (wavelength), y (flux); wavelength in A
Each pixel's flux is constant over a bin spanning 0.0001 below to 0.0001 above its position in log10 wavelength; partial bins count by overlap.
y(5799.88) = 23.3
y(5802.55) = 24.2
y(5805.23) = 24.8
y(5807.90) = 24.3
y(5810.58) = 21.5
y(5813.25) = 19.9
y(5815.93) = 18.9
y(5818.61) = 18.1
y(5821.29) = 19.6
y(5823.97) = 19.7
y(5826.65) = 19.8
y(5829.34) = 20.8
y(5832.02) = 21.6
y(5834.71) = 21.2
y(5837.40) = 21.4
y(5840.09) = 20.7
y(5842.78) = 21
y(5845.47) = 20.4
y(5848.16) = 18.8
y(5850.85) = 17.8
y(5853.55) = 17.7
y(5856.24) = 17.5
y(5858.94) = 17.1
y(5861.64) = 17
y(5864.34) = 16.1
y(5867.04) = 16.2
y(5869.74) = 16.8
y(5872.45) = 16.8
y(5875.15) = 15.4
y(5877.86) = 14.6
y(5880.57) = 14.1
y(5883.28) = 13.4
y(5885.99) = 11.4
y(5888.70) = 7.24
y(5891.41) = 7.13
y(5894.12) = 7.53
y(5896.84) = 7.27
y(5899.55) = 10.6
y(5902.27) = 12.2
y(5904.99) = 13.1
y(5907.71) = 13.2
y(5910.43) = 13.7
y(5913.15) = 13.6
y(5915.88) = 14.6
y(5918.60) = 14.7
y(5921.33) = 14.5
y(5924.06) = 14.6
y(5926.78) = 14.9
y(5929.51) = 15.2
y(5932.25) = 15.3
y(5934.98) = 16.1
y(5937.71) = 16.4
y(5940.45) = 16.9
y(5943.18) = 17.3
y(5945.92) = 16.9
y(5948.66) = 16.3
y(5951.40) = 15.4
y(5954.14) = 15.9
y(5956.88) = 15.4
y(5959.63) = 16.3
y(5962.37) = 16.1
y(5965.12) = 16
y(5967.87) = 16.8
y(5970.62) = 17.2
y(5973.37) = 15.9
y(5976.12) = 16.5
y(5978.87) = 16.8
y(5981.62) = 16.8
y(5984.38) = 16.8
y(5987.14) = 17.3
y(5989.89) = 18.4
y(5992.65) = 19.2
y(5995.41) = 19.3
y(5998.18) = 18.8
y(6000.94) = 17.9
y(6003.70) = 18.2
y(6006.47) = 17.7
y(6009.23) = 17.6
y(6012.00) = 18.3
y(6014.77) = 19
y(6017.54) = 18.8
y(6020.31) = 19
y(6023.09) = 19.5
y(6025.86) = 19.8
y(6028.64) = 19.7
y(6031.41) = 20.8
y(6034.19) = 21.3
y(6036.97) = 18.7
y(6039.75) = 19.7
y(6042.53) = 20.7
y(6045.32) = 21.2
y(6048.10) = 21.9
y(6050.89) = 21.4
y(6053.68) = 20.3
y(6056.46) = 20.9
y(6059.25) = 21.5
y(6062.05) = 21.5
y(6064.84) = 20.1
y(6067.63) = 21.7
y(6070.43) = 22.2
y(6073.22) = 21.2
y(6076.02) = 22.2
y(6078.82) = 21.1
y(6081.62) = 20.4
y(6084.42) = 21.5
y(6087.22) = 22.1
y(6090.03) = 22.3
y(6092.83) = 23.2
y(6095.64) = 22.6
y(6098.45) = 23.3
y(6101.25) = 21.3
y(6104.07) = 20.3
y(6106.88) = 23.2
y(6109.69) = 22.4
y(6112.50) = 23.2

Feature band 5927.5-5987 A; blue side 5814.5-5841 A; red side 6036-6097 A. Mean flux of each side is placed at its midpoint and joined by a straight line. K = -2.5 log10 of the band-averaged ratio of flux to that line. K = 0.26 mag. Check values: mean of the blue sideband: 20.2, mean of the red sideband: 21.3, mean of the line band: 16.3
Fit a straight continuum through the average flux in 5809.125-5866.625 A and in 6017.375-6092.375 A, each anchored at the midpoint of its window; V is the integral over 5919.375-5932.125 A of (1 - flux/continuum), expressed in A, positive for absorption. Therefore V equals 3.3 A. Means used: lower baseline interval 19.3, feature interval 14.8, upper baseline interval 20.9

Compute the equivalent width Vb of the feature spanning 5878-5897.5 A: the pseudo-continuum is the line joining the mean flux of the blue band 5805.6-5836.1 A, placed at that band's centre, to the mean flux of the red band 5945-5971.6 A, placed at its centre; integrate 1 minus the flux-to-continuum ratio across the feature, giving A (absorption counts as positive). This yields 8.9 A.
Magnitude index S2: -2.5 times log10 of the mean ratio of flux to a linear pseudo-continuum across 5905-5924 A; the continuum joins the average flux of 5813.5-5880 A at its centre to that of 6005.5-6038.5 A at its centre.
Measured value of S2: 0.32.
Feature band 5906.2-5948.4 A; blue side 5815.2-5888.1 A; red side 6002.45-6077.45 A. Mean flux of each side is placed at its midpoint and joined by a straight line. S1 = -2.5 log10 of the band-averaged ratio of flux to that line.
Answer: 0.23 mag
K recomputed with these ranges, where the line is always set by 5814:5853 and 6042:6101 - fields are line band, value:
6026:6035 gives 0.04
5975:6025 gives 0.16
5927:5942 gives 0.28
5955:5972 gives 0.27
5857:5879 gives 0.23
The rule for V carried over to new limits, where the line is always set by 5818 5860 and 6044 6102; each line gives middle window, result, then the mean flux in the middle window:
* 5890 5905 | 8.1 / 9.32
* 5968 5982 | 2.8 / 16.7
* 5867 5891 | 7.6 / 13.6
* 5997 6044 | 4.5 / 19.2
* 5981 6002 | 2.8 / 18.1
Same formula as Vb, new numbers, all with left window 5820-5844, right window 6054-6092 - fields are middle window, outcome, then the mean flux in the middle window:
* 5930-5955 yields 5.7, 16.2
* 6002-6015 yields 1.9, 18.1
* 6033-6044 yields 0.6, 20.1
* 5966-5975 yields 1.9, 16.6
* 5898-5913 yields 6.0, 12.6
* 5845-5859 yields 1.7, 18.2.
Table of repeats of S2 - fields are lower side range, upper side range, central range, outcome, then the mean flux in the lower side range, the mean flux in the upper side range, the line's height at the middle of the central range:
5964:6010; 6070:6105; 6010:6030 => -0.01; 17.5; 21.8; 18.9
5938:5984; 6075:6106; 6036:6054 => -0.04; 16.4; 21.9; 19.9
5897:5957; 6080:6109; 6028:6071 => -0.04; 14.7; 22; 20.1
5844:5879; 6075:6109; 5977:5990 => 0.15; 17.1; 22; 19.7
